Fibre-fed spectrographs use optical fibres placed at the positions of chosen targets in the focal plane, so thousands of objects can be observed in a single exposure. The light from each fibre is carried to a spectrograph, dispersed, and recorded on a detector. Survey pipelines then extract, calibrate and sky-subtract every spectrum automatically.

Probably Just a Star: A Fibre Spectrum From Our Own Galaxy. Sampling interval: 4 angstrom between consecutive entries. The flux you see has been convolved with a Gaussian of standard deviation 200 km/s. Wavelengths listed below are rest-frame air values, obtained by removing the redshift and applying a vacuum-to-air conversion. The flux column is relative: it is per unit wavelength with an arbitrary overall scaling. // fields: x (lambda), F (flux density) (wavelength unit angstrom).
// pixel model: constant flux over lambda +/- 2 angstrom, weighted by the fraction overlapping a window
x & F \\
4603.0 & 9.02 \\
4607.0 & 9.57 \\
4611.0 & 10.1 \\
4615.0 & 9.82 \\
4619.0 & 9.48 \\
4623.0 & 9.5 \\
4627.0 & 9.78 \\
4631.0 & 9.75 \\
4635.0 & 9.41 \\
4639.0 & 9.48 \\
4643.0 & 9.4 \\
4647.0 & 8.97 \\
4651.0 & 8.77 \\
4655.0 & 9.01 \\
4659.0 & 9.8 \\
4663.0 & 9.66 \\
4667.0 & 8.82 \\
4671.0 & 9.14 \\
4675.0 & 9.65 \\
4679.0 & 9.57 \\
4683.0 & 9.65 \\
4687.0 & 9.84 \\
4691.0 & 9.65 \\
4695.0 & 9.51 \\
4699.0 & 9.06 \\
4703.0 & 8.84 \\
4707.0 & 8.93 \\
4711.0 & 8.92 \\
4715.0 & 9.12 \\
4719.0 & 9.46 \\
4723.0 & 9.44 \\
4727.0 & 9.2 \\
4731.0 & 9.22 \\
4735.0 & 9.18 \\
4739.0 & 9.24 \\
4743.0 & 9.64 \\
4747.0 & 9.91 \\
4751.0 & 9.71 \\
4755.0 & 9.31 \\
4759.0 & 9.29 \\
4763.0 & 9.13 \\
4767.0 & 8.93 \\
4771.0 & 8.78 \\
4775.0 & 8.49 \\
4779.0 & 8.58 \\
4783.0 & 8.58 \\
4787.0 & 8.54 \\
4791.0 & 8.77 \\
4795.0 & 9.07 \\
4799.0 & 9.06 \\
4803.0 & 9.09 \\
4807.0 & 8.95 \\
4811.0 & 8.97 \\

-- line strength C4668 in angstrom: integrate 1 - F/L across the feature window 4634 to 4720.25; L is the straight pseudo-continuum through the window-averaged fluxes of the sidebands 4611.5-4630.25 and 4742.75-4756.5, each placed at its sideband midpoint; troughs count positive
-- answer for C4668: 3.3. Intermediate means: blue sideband 9.69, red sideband 9.65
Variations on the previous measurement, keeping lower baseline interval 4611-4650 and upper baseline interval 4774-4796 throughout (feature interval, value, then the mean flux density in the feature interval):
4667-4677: 0.0 angstrom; 9.28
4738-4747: -0.7 angstrom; 9.57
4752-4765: -0.7 angstrom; 9.28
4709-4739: -0.7 angstrom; 9.22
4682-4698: -0.8 angstrom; 9.63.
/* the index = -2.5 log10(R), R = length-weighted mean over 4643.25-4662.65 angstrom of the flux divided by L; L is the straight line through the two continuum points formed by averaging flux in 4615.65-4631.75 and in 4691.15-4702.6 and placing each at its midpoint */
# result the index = 0.033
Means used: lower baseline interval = 9.63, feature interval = 9.21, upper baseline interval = 9.28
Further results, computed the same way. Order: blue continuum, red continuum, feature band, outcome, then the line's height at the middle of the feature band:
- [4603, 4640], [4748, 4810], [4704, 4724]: 0.01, 9.24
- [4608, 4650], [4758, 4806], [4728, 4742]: -0.02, 9.07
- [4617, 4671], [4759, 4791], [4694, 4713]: 0.01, 9.09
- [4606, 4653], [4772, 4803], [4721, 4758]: -0.05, 8.98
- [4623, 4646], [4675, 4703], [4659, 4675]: 0.02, 9.52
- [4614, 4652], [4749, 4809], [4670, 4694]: -0.04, 9.28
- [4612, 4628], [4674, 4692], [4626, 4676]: 0.04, 9.67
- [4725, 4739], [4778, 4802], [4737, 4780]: -0.02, 9.01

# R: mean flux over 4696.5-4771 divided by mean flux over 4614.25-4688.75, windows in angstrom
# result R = 1.0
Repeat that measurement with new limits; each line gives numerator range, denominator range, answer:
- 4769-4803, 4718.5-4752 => 0.93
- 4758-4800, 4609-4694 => 0.93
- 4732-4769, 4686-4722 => 1.01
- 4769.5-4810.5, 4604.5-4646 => 0.92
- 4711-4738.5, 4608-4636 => 0.95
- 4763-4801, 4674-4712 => 0.94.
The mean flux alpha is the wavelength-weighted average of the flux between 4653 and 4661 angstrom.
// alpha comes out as 9.41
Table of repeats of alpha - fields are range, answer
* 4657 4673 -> 9.36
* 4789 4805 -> 9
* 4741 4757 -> 9.64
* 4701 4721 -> 9.05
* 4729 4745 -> 9.32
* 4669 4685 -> 9.5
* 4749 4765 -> 9.36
